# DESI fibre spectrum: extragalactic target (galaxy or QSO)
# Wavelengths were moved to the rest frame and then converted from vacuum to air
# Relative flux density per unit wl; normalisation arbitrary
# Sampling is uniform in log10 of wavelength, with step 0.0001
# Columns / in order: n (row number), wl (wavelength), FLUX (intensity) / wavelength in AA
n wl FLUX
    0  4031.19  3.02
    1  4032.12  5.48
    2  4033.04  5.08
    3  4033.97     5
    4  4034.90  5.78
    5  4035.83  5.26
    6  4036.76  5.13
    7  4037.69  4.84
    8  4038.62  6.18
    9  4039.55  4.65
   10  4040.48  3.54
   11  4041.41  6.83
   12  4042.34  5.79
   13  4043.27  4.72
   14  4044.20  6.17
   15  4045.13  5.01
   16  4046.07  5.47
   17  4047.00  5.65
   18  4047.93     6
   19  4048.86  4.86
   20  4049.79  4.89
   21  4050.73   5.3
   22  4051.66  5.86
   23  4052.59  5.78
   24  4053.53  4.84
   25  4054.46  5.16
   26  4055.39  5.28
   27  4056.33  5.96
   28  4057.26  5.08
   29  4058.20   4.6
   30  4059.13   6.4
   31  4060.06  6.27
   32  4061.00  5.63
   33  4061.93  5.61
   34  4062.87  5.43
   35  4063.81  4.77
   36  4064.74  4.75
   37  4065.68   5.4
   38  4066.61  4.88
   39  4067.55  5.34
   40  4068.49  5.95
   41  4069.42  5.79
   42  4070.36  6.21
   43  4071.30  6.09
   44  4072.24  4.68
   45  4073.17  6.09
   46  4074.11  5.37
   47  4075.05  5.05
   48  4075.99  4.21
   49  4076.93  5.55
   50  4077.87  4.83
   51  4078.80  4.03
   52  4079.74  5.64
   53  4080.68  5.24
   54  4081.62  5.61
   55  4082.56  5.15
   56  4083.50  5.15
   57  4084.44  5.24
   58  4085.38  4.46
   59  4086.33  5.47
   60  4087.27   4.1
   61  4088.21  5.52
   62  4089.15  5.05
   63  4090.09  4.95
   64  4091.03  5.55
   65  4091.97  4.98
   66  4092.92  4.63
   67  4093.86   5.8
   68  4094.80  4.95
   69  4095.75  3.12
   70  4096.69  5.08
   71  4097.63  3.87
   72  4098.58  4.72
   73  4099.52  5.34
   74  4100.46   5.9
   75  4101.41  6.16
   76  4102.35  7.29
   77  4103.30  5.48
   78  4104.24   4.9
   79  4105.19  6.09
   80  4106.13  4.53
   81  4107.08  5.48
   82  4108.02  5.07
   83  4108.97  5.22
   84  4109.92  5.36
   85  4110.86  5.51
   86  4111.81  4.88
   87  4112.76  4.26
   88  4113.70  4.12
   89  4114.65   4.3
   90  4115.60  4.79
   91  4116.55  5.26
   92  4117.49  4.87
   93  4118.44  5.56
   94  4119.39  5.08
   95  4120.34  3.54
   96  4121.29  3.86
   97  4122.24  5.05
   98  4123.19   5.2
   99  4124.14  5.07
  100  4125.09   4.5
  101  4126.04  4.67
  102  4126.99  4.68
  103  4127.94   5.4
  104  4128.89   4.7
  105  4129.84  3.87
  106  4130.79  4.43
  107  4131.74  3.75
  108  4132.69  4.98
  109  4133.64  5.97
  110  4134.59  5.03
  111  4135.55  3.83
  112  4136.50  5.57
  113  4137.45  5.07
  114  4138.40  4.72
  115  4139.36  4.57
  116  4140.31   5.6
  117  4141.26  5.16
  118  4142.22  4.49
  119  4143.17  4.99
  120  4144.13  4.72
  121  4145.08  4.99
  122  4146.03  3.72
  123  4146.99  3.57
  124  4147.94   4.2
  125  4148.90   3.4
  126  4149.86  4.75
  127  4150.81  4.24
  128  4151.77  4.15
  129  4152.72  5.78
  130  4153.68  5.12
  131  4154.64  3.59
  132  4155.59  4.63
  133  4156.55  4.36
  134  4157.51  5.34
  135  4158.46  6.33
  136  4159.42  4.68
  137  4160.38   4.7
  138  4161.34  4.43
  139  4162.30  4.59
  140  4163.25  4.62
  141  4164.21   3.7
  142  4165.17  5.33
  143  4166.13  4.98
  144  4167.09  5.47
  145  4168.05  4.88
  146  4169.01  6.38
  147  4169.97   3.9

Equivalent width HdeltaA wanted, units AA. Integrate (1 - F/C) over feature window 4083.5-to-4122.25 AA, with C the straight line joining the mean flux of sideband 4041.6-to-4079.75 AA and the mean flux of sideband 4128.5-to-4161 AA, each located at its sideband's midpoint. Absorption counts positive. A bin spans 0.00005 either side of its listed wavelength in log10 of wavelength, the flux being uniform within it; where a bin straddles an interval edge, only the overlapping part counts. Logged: 0.1 AA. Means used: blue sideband 5.38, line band 5.01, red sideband 4.68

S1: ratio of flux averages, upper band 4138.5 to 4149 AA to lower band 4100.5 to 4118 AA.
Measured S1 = 0.9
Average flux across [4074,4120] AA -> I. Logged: 5.07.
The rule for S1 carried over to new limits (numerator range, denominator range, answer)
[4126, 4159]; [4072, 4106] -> 0.91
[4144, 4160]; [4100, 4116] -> 0.87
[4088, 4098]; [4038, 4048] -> 0.90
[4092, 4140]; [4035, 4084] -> 0.92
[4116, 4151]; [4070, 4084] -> 0.89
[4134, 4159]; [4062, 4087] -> 0.90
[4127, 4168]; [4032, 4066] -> 0.88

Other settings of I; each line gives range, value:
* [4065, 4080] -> 5.31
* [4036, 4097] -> 5.26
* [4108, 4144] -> 4.81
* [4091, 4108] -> 5.2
